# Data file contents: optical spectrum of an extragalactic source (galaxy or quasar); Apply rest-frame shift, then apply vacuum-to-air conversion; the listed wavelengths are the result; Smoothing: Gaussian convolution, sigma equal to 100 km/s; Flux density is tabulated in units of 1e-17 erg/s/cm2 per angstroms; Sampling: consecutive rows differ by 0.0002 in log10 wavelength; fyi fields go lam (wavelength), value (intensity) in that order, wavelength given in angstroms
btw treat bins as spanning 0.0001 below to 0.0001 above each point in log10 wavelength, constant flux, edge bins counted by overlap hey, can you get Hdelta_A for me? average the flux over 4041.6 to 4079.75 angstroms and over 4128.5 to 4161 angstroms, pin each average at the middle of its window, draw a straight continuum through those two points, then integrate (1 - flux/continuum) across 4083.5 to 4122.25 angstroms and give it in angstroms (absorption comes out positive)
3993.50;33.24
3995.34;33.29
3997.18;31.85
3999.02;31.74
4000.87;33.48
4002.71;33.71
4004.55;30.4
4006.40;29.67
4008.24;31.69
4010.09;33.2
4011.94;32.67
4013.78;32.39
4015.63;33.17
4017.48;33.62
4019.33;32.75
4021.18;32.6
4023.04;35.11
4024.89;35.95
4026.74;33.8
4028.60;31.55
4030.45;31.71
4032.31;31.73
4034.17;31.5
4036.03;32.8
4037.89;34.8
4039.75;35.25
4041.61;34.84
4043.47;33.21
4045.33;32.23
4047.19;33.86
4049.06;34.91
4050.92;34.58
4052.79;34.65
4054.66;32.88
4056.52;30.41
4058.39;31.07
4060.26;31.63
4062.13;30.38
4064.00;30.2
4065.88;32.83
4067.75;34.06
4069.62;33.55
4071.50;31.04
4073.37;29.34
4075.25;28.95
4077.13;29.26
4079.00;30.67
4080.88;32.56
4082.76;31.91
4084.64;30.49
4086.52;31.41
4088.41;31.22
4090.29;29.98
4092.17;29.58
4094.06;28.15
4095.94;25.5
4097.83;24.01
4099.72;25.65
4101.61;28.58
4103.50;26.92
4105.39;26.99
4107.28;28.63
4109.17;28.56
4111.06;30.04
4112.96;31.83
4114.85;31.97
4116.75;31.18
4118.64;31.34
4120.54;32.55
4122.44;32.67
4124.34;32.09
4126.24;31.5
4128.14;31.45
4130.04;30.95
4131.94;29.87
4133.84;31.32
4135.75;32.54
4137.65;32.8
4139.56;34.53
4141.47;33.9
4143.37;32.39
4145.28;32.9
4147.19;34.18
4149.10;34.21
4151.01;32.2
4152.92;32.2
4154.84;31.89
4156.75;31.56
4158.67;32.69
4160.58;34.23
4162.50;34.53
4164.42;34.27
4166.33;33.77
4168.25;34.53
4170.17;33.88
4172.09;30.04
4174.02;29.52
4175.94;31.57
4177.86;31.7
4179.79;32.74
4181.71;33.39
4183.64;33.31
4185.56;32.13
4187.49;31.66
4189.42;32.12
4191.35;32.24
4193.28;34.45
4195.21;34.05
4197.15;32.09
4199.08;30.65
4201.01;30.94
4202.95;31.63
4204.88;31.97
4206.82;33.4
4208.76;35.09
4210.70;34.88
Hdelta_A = 3.60 angstroms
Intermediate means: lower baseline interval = 32.1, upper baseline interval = 32.6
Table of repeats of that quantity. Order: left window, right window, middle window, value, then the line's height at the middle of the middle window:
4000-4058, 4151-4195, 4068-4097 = 2.3 angstroms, 32.9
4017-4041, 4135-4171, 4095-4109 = 2.8 angstroms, 33.3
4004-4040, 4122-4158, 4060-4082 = 1.0 angstroms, 32.6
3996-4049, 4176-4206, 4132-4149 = -0.2 angstroms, 32.5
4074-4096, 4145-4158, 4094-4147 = 1.8 angstroms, 31.5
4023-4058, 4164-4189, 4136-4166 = -0.5 angstroms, 32.6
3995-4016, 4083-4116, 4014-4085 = -4.3 angstroms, 30.7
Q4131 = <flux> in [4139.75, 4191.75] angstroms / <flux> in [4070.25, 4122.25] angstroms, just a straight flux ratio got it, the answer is 1.11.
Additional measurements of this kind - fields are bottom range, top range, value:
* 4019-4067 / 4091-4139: 0.91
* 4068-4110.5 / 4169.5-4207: 1.10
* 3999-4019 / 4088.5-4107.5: 0.85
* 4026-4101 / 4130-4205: 1.04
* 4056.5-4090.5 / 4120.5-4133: 1.01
